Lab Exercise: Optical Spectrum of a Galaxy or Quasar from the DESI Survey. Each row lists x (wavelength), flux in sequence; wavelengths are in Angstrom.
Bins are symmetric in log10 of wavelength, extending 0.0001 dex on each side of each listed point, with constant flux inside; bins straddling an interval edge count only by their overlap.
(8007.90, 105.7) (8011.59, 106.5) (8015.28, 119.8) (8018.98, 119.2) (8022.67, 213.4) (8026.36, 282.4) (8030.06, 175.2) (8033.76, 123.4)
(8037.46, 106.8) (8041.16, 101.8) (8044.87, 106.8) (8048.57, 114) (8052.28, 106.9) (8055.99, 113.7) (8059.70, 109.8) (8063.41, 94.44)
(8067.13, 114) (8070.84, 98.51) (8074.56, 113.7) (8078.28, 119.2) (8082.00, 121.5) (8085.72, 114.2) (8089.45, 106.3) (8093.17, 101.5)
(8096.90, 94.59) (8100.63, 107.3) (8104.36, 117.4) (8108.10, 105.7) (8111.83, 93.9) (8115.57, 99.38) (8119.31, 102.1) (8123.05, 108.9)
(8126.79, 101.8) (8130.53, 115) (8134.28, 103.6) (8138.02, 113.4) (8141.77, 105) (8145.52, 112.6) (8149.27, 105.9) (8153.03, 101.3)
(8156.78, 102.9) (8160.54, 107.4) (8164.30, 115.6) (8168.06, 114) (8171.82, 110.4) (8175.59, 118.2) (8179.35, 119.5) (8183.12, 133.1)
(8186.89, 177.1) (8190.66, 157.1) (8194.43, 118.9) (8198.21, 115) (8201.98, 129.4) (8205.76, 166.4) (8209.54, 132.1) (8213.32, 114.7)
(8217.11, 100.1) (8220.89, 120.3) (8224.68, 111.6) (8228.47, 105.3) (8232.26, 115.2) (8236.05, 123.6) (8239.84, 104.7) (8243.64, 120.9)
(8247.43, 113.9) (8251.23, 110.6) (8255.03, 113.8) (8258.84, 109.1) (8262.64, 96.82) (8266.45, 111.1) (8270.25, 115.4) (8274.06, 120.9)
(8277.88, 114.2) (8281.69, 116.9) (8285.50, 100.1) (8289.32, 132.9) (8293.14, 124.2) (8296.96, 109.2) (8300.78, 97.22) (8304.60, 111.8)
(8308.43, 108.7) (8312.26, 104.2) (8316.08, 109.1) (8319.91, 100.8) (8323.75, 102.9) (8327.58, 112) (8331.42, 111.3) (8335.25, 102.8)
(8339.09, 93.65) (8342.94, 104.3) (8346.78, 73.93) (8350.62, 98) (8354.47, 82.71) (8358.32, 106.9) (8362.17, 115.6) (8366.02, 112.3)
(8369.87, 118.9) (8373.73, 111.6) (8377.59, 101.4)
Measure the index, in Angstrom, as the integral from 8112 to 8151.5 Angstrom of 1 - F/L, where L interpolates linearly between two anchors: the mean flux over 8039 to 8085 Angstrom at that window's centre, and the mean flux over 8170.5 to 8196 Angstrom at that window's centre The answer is 5.6 Angstrom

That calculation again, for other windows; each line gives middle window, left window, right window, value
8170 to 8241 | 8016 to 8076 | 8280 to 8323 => -4.3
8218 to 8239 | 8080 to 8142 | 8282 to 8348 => -1.5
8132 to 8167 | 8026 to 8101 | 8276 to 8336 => 2.1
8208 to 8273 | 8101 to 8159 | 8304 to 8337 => -3.9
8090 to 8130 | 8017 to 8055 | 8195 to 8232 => 9.2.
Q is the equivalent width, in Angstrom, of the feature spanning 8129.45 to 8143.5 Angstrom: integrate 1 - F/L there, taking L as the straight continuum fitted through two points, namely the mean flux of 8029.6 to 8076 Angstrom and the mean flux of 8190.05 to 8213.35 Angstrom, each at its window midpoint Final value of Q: 1.7 Angstrom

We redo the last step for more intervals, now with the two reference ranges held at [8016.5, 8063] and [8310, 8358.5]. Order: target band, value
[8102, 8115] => 2.4 Angstrom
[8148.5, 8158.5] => 1.6 Angstrom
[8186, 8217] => -4.8 Angstrom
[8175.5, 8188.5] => -2.1 Angstrom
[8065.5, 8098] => 5.6 Angstrom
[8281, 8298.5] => -1.8 Angstrom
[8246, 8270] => 0.0 Angstrom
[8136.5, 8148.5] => 1.4 Angstrom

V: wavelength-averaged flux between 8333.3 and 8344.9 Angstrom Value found 100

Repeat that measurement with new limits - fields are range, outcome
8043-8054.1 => 109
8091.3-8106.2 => 105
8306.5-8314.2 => 106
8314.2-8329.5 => 106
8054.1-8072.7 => 106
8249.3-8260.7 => 111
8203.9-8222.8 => 127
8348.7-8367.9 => 103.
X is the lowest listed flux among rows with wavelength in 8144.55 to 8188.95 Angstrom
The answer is 101.3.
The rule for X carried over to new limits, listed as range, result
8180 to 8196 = 118.9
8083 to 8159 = 93.9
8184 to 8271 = 96.82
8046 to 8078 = 94.44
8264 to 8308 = 97.22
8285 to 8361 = 73.93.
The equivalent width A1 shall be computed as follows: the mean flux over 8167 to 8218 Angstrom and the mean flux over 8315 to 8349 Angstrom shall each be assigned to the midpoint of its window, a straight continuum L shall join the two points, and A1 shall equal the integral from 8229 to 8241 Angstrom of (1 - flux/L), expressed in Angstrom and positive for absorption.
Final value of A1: 0.69 Angstrom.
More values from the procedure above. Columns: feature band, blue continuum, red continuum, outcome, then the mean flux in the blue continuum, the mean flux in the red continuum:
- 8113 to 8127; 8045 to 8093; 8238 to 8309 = 1.00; 110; 112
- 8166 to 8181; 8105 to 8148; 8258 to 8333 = -1.16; 106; 110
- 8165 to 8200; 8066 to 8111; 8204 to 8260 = -4.35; 109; 117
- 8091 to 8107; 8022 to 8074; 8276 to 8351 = 2.63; 131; 107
